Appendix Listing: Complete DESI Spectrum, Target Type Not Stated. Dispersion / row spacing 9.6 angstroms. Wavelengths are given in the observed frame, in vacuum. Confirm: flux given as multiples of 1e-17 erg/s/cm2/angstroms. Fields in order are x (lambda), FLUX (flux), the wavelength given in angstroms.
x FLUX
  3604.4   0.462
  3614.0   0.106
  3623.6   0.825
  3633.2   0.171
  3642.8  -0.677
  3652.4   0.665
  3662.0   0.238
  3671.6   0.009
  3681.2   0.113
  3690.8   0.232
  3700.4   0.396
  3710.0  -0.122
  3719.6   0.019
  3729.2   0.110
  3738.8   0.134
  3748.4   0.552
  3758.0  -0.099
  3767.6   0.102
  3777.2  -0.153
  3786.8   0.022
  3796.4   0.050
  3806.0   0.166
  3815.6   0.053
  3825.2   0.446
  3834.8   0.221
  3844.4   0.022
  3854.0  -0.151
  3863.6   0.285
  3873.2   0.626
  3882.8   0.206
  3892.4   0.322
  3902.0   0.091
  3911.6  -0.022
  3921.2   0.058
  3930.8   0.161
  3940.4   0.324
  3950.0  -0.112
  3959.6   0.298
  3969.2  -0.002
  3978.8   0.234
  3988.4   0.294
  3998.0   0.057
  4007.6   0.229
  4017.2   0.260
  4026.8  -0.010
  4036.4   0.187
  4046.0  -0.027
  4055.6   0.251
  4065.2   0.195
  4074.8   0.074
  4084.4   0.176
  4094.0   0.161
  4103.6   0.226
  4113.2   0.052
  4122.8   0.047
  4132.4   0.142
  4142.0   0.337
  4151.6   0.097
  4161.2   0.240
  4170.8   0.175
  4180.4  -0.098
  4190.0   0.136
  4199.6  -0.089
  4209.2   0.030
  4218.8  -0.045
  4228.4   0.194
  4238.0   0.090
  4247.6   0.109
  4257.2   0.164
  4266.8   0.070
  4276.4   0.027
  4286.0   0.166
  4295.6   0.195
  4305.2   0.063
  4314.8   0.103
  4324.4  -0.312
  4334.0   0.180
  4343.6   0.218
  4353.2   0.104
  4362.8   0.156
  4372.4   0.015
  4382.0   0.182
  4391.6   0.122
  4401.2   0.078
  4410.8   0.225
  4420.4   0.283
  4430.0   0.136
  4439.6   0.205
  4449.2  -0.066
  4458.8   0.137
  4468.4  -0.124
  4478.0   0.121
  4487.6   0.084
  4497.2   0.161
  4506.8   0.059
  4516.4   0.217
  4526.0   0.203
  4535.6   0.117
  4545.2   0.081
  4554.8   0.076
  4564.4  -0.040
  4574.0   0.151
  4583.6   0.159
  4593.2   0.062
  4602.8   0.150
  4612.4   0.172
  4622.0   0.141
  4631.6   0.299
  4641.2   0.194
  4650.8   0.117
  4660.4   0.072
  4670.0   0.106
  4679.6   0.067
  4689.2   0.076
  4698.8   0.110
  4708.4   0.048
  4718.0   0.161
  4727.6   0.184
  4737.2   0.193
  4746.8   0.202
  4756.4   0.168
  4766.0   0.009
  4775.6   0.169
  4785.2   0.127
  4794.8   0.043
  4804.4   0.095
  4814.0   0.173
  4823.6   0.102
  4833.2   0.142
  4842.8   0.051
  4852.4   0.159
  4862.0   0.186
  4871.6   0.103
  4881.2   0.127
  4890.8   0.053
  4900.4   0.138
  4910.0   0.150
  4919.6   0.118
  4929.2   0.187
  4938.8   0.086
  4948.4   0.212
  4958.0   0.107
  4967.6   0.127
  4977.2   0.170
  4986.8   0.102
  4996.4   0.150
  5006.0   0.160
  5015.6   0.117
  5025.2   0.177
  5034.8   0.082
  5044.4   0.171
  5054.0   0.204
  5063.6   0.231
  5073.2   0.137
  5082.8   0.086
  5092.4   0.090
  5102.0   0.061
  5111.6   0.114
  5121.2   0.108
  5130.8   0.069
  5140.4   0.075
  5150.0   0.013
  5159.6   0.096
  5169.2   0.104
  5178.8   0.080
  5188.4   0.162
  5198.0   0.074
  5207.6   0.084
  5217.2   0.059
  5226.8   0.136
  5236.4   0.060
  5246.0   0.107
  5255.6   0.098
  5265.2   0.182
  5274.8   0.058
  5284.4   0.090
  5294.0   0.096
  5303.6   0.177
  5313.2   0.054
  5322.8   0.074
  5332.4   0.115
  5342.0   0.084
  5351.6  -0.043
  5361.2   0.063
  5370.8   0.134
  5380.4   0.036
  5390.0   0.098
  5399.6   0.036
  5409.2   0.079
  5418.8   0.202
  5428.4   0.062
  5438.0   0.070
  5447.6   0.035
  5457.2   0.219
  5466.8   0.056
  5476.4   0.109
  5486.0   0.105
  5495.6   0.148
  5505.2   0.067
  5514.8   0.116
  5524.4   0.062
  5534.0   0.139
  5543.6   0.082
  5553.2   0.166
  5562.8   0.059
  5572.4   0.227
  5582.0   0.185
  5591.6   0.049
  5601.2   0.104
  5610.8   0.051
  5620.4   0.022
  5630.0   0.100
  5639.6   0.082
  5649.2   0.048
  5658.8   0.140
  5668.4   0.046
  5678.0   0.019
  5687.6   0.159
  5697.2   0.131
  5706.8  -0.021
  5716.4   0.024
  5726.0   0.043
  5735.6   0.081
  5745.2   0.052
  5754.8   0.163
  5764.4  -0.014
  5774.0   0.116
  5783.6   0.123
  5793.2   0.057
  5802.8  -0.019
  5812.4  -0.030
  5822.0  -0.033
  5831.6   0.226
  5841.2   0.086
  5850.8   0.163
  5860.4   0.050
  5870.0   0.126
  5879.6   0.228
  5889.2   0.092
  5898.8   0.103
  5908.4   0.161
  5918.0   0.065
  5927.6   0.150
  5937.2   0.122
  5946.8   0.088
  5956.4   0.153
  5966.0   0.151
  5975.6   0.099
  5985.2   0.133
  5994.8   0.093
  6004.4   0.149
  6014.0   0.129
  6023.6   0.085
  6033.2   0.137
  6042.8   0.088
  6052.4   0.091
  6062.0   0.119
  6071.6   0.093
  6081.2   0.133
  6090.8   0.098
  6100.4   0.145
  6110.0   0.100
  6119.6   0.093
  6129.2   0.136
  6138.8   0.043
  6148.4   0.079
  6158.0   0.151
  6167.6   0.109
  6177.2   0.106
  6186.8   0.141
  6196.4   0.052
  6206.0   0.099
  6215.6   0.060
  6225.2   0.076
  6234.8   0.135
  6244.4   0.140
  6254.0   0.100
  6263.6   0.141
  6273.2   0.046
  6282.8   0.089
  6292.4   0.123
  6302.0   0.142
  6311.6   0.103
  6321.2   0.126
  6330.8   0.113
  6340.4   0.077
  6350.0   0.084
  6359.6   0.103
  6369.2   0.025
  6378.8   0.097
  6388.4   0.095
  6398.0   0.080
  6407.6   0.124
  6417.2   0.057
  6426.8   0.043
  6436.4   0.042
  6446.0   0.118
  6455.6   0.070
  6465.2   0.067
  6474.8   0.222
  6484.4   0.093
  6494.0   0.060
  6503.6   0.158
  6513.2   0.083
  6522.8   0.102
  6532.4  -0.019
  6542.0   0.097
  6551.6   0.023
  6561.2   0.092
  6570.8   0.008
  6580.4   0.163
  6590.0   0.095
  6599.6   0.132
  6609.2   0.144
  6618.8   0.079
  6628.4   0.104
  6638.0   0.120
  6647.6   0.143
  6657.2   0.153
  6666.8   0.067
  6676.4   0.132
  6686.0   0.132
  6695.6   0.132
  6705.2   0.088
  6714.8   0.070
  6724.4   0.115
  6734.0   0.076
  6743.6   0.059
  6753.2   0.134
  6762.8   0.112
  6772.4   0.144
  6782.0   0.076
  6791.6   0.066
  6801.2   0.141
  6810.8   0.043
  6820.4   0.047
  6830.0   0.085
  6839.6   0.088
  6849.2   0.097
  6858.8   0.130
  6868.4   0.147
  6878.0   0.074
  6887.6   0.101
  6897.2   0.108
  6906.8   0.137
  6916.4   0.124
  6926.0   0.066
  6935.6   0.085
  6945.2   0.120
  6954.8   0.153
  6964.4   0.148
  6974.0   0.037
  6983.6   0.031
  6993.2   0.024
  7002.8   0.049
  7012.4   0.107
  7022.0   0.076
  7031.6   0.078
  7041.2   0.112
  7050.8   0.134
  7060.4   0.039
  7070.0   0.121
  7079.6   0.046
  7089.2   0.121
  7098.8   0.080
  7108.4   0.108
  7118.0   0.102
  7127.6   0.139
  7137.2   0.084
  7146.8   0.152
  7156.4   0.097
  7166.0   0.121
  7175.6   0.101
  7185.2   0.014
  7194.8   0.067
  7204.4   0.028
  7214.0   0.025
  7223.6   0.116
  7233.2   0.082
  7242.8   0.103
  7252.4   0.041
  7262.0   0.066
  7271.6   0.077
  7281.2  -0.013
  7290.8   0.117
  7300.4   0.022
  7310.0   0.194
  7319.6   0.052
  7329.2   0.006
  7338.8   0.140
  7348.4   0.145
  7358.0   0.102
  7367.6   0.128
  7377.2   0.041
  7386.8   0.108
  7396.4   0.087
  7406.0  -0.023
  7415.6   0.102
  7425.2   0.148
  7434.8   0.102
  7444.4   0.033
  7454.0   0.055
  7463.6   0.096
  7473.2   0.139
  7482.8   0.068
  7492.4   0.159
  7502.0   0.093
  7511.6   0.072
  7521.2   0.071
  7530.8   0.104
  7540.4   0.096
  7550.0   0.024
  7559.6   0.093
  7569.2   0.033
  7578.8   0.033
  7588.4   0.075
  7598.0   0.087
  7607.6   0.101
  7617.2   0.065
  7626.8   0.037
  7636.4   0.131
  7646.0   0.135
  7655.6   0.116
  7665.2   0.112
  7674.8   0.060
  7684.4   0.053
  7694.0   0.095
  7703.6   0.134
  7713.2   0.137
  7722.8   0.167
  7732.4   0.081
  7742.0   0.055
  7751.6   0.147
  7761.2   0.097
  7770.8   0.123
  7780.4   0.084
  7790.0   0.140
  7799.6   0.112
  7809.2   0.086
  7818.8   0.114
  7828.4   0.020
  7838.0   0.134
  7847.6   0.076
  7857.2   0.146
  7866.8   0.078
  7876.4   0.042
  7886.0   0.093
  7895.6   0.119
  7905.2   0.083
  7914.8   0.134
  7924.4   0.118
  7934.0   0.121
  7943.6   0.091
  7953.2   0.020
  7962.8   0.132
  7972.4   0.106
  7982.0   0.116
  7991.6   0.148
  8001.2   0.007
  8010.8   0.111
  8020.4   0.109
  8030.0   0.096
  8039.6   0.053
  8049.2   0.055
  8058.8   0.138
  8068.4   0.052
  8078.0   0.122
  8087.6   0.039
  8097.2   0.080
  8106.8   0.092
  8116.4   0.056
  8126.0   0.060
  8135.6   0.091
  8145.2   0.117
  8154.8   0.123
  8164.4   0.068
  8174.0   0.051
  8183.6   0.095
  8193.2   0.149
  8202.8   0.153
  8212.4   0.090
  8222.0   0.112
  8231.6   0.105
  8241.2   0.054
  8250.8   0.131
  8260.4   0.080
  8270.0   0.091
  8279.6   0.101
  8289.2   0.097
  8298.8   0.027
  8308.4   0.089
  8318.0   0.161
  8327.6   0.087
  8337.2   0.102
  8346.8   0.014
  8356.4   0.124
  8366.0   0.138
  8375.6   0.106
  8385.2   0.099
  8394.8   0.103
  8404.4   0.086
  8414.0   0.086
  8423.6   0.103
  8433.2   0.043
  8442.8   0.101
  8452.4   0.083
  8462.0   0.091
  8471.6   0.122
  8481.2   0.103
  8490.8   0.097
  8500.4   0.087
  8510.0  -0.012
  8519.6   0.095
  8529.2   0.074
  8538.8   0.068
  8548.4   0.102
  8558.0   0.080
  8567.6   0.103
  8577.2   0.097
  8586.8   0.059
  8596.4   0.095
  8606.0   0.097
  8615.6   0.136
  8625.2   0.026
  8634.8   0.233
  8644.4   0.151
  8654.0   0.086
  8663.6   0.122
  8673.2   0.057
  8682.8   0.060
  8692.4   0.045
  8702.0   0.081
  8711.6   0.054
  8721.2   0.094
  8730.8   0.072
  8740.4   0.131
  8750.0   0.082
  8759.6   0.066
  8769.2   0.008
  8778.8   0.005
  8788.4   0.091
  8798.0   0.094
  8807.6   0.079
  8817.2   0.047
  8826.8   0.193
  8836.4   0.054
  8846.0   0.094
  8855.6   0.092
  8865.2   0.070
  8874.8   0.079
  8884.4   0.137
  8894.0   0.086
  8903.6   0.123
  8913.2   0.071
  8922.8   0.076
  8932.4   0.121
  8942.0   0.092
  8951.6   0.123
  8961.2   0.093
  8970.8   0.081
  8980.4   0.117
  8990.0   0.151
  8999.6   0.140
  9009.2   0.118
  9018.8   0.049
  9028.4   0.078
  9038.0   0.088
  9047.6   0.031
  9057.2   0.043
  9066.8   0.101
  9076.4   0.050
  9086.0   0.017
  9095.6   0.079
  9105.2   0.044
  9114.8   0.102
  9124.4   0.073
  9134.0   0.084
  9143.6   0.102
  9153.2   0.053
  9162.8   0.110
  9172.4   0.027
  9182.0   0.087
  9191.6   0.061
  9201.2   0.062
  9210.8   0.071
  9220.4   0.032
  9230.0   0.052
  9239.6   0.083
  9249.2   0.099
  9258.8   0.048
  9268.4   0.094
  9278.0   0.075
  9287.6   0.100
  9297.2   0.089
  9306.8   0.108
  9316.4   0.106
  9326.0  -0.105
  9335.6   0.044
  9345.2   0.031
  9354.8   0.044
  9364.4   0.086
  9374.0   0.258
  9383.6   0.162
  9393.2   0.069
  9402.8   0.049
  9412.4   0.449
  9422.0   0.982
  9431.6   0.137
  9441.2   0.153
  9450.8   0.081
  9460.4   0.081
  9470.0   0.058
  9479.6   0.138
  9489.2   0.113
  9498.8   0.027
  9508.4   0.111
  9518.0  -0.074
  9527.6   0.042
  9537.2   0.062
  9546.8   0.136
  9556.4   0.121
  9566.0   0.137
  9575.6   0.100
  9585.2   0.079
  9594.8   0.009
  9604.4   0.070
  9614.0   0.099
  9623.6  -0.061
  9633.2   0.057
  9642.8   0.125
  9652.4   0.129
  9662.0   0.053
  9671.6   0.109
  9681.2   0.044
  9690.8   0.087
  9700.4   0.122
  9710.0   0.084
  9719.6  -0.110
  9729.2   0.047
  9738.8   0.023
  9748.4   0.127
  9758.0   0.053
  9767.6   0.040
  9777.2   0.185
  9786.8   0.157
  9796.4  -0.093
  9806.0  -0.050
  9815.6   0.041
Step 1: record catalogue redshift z 1.53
